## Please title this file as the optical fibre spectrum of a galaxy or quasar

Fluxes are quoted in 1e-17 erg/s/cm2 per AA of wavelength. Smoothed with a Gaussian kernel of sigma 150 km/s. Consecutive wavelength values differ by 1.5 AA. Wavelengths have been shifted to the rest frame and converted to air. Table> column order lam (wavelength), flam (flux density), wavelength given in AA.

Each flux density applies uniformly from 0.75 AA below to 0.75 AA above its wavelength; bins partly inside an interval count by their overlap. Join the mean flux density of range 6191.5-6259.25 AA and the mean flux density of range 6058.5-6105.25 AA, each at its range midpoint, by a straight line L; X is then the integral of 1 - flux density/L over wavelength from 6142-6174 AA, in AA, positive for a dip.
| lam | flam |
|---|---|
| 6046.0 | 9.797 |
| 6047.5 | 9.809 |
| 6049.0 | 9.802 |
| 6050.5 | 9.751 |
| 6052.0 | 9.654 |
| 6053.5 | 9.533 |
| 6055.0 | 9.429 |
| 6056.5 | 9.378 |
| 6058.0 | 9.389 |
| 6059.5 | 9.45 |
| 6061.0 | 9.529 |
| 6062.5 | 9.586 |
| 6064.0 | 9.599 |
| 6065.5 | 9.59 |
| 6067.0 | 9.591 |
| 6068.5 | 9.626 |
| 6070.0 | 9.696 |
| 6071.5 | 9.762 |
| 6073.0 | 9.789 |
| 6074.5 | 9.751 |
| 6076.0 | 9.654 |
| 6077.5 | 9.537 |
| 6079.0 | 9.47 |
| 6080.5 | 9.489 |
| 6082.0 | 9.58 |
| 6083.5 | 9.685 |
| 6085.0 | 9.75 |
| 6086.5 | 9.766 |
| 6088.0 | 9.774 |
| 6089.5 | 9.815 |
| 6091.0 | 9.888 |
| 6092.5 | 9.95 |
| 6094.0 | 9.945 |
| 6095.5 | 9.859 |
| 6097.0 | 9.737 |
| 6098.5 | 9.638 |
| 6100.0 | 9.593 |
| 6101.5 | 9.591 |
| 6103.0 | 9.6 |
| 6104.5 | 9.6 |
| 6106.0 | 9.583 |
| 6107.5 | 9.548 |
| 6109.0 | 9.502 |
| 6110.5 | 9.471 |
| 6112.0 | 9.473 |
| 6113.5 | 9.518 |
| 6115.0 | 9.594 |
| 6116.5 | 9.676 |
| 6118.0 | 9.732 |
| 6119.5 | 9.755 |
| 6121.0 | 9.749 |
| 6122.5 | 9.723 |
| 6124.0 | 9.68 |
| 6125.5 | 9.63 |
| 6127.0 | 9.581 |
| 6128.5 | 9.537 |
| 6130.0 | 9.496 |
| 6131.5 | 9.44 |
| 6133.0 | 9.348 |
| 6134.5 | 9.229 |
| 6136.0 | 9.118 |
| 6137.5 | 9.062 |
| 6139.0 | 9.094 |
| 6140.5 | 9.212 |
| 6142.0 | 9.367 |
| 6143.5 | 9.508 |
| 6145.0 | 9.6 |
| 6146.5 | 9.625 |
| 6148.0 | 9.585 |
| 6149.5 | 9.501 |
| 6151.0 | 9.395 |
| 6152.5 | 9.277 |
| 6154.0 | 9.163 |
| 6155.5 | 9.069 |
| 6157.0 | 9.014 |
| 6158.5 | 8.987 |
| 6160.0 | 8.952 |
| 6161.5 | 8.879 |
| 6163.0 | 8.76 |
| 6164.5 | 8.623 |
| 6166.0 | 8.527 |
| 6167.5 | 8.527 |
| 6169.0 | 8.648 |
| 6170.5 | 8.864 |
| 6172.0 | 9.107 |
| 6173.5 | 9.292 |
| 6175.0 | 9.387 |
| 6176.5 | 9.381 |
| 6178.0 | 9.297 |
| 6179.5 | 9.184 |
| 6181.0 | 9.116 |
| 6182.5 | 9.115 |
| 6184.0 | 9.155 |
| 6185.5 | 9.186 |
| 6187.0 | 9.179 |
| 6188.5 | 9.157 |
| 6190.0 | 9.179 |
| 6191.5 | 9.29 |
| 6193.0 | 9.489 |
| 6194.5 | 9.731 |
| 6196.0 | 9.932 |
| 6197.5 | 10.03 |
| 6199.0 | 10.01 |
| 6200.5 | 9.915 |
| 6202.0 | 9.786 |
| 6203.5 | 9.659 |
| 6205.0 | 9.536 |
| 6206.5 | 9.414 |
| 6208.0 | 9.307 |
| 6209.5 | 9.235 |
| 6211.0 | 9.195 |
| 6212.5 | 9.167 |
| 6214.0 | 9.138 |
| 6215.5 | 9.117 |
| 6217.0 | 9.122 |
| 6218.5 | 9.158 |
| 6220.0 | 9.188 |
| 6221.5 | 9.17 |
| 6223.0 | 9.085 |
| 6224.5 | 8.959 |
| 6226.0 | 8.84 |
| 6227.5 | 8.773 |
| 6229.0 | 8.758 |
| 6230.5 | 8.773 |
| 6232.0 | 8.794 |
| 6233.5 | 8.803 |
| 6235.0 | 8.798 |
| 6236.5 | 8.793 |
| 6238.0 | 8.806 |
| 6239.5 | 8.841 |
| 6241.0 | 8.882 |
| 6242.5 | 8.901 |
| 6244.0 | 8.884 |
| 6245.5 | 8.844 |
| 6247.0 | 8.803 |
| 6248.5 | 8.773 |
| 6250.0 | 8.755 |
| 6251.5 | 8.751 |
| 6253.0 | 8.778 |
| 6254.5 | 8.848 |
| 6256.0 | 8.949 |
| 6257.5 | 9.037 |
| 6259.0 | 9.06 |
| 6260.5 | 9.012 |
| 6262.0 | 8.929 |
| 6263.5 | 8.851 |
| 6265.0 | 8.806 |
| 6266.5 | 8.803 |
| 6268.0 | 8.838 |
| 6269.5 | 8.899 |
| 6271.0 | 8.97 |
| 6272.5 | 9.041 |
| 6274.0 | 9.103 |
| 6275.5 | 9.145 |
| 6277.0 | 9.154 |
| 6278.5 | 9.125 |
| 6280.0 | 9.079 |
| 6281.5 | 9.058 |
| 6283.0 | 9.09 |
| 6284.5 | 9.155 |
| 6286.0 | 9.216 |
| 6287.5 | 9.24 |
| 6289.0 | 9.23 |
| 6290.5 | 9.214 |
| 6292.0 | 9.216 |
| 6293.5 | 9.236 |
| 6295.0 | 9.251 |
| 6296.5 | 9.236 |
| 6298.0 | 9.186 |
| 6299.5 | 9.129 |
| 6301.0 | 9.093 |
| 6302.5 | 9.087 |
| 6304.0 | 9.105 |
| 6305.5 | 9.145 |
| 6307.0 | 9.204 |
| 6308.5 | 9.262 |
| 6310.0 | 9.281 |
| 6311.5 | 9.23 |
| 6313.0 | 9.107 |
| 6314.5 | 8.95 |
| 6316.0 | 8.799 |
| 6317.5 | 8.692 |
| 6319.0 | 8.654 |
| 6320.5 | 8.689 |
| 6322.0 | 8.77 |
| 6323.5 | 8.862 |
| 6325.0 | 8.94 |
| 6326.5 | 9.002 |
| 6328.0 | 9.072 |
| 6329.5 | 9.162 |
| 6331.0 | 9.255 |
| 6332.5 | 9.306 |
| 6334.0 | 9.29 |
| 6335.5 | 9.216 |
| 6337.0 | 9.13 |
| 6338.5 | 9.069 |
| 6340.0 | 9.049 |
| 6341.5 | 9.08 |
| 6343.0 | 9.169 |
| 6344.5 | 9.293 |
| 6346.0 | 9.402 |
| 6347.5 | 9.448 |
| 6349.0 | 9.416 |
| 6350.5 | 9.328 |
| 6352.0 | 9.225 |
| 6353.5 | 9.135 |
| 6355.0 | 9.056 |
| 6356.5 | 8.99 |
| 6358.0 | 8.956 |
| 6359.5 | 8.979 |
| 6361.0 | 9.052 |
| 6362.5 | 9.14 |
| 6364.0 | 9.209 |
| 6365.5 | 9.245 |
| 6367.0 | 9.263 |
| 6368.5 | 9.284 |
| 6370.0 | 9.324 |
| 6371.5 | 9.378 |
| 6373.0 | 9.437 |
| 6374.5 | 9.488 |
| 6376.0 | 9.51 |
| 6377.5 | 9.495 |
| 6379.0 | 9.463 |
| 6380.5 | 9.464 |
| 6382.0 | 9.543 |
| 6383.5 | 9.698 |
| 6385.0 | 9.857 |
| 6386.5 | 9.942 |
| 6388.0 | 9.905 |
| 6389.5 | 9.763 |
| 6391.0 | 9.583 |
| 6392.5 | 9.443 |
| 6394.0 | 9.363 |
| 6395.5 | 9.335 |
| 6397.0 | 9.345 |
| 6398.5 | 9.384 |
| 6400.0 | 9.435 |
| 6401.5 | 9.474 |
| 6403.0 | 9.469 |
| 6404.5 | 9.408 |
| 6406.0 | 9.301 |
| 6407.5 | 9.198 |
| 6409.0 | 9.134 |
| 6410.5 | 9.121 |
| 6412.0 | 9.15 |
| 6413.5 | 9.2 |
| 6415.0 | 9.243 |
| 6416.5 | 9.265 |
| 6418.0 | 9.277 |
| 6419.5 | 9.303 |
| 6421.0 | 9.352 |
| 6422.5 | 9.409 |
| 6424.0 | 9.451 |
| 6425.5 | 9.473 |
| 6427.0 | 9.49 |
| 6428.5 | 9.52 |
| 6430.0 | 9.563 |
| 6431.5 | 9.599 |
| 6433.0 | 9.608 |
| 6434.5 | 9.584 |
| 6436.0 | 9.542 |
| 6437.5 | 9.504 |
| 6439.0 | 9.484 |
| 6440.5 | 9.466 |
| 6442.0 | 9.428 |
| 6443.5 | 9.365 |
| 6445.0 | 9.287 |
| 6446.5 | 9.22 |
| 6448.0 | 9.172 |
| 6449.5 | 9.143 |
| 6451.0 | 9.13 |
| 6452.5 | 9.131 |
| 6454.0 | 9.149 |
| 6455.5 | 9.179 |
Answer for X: 1.0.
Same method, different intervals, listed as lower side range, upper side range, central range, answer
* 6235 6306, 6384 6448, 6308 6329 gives 0.45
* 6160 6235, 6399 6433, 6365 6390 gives -0.55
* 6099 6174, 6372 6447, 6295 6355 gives 1.88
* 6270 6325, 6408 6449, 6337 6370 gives 0.09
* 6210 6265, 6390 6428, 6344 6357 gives -0.08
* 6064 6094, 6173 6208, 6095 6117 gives 0.10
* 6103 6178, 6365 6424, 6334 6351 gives 0.29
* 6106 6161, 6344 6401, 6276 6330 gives 1.81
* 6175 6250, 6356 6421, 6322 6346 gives 0.48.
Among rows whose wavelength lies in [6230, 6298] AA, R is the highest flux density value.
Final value 9.251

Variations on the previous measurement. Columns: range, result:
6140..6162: 9.625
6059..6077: 9.789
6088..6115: 9.95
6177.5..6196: 9.932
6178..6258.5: 10.03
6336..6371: 9.448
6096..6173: 9.755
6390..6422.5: 9.583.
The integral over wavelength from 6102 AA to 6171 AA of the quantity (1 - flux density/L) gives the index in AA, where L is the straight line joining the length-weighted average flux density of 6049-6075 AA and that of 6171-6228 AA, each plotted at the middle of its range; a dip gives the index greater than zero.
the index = 0.89 AA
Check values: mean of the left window 9.6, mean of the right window 9.32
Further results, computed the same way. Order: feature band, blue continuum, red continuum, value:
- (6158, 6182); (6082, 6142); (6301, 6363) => 1.2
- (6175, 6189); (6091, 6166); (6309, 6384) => 0.2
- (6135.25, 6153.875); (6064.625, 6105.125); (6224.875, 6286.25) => 0.1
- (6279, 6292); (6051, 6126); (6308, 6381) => 0.2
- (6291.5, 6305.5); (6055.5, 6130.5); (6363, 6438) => 0.5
